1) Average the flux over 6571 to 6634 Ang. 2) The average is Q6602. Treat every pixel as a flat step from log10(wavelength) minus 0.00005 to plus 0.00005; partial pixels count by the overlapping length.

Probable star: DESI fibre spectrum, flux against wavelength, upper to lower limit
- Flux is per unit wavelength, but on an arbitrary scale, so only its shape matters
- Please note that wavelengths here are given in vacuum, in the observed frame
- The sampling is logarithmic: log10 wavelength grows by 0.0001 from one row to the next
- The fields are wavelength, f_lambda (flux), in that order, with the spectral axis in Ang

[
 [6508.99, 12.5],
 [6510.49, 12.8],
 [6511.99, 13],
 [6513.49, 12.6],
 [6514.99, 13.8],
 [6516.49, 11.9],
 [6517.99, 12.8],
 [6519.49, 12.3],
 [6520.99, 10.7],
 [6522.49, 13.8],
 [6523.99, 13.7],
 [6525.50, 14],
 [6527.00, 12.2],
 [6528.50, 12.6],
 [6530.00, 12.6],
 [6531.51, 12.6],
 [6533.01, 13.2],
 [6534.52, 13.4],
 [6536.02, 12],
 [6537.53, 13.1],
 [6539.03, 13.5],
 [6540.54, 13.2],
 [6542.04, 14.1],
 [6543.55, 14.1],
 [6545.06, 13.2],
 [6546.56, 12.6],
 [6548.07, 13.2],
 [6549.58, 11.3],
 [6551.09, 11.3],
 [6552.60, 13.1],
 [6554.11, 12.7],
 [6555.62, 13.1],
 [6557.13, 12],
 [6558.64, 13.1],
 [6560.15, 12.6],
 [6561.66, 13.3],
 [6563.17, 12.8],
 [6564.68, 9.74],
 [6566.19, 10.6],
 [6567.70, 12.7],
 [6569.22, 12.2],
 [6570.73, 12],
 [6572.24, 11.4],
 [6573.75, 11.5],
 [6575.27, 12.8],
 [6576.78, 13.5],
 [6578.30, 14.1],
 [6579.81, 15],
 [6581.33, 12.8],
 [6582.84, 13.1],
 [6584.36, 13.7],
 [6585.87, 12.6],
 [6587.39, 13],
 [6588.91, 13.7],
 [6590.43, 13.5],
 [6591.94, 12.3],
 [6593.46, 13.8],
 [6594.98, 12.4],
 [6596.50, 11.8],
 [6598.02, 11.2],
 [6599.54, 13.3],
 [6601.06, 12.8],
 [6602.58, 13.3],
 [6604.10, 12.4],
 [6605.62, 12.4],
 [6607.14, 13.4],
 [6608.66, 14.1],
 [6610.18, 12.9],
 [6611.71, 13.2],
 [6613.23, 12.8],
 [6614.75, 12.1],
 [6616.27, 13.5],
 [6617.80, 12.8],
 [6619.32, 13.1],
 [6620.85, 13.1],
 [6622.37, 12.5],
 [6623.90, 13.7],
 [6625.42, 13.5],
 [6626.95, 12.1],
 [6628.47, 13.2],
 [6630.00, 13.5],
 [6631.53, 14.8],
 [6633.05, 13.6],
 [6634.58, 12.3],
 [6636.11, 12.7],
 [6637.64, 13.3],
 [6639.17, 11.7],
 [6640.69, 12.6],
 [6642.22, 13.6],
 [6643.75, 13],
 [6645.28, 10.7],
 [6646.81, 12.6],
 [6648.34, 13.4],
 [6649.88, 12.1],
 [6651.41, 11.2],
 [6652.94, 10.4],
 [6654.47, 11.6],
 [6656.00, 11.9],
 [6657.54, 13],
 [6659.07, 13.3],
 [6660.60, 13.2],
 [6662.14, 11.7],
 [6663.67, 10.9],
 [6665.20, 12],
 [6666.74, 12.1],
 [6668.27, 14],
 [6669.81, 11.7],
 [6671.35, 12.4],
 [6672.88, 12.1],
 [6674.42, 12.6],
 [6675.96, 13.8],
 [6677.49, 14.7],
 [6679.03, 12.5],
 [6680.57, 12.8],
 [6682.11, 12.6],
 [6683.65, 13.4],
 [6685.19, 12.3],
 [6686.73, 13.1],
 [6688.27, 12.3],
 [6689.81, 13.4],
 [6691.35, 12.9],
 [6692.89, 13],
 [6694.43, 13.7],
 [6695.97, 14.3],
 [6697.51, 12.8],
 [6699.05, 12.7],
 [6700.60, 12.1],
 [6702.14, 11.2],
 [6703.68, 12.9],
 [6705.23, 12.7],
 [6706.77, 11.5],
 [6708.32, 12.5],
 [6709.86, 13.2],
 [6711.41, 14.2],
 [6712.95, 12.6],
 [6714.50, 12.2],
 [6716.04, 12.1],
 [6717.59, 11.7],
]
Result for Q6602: 13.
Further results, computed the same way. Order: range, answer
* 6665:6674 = 12.4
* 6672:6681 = 13.1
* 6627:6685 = 12.6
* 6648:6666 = 12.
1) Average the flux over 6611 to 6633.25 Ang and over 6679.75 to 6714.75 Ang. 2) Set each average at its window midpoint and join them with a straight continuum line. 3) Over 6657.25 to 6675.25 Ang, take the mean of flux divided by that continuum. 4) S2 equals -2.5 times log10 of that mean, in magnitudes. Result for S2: 0.05 mag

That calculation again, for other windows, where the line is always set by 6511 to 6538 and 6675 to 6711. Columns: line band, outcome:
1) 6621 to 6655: 0.017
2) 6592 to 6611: 0.004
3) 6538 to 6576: 0.028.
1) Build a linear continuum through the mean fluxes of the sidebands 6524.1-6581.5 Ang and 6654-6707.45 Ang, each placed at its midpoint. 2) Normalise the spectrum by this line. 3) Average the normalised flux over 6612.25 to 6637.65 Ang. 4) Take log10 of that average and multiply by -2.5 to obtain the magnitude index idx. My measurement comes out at -0.033 mag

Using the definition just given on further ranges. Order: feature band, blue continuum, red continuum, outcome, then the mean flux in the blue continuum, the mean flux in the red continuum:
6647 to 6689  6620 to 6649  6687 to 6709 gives 0.03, 12.9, 12.7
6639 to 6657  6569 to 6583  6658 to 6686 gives 0.06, 12.9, 12.7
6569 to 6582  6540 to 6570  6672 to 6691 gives -0.02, 12.5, 13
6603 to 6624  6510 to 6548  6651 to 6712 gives -0.02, 13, 12.6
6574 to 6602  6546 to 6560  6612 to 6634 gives -0.02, 12.5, 13.2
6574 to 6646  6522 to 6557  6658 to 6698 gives -0.01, 13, 12.8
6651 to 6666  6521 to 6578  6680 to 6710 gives 0.07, 12.7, 12.8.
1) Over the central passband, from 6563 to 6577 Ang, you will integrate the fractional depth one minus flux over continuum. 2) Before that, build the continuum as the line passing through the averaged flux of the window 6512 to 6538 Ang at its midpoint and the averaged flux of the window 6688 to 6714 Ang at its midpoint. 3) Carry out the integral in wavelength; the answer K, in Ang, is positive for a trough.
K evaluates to 1.1 Ang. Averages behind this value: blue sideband 12.8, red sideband 12.8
